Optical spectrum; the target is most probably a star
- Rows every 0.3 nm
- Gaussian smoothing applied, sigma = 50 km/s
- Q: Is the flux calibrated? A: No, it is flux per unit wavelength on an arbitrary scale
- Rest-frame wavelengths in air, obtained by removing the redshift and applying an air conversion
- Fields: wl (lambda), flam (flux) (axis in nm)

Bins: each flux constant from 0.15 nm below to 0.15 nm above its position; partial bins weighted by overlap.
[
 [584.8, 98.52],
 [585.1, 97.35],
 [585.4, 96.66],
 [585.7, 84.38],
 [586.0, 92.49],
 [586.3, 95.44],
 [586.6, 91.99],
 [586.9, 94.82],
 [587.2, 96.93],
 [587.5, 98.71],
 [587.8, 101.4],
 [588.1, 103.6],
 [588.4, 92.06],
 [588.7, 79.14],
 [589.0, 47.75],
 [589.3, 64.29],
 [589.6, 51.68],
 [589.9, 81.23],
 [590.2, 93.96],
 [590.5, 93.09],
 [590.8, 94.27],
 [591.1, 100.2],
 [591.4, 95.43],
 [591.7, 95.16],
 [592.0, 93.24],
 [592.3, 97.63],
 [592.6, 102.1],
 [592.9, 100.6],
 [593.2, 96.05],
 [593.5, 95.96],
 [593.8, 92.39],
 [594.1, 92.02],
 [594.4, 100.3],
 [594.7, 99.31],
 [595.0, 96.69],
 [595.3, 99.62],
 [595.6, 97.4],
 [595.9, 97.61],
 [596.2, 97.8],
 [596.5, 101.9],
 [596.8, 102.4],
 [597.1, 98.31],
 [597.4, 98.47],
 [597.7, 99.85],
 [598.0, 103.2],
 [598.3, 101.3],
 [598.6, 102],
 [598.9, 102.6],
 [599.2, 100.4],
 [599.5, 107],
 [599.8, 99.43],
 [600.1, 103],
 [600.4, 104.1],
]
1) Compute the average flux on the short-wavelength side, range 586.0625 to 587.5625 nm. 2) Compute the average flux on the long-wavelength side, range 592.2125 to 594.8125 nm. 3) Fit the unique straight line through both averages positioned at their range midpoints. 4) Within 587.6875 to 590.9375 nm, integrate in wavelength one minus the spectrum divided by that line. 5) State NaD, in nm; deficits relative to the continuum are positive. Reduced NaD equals 0.48 nm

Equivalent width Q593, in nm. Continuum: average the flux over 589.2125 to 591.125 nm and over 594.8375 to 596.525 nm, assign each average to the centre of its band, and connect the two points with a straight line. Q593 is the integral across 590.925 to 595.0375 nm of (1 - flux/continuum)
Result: -0.31 nm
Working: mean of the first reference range 82.1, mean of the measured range 96.9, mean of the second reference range 98.3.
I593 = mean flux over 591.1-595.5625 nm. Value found 97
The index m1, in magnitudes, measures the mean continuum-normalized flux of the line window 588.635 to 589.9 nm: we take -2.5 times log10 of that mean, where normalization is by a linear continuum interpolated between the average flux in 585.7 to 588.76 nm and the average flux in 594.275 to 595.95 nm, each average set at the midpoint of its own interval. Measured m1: 0.47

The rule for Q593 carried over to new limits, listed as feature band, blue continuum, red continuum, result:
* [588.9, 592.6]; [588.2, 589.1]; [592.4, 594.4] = 0.026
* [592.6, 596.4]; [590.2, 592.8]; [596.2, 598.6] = 0.043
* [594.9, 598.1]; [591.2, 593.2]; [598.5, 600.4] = 0.034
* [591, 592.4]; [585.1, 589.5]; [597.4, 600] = -0.038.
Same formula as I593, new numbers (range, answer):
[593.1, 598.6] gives 98.5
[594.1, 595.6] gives 98.1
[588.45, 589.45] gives 66.6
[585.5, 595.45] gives 91.4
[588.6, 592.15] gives 82.5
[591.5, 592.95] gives 97.5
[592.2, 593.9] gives 97.6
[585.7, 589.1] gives 90.8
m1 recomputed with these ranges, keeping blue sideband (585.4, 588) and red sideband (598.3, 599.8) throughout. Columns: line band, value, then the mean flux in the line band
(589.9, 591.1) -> 0.048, 93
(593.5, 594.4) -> 0.058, 94.2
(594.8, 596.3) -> 0.027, 97.9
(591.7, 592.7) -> 0.013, 97.1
